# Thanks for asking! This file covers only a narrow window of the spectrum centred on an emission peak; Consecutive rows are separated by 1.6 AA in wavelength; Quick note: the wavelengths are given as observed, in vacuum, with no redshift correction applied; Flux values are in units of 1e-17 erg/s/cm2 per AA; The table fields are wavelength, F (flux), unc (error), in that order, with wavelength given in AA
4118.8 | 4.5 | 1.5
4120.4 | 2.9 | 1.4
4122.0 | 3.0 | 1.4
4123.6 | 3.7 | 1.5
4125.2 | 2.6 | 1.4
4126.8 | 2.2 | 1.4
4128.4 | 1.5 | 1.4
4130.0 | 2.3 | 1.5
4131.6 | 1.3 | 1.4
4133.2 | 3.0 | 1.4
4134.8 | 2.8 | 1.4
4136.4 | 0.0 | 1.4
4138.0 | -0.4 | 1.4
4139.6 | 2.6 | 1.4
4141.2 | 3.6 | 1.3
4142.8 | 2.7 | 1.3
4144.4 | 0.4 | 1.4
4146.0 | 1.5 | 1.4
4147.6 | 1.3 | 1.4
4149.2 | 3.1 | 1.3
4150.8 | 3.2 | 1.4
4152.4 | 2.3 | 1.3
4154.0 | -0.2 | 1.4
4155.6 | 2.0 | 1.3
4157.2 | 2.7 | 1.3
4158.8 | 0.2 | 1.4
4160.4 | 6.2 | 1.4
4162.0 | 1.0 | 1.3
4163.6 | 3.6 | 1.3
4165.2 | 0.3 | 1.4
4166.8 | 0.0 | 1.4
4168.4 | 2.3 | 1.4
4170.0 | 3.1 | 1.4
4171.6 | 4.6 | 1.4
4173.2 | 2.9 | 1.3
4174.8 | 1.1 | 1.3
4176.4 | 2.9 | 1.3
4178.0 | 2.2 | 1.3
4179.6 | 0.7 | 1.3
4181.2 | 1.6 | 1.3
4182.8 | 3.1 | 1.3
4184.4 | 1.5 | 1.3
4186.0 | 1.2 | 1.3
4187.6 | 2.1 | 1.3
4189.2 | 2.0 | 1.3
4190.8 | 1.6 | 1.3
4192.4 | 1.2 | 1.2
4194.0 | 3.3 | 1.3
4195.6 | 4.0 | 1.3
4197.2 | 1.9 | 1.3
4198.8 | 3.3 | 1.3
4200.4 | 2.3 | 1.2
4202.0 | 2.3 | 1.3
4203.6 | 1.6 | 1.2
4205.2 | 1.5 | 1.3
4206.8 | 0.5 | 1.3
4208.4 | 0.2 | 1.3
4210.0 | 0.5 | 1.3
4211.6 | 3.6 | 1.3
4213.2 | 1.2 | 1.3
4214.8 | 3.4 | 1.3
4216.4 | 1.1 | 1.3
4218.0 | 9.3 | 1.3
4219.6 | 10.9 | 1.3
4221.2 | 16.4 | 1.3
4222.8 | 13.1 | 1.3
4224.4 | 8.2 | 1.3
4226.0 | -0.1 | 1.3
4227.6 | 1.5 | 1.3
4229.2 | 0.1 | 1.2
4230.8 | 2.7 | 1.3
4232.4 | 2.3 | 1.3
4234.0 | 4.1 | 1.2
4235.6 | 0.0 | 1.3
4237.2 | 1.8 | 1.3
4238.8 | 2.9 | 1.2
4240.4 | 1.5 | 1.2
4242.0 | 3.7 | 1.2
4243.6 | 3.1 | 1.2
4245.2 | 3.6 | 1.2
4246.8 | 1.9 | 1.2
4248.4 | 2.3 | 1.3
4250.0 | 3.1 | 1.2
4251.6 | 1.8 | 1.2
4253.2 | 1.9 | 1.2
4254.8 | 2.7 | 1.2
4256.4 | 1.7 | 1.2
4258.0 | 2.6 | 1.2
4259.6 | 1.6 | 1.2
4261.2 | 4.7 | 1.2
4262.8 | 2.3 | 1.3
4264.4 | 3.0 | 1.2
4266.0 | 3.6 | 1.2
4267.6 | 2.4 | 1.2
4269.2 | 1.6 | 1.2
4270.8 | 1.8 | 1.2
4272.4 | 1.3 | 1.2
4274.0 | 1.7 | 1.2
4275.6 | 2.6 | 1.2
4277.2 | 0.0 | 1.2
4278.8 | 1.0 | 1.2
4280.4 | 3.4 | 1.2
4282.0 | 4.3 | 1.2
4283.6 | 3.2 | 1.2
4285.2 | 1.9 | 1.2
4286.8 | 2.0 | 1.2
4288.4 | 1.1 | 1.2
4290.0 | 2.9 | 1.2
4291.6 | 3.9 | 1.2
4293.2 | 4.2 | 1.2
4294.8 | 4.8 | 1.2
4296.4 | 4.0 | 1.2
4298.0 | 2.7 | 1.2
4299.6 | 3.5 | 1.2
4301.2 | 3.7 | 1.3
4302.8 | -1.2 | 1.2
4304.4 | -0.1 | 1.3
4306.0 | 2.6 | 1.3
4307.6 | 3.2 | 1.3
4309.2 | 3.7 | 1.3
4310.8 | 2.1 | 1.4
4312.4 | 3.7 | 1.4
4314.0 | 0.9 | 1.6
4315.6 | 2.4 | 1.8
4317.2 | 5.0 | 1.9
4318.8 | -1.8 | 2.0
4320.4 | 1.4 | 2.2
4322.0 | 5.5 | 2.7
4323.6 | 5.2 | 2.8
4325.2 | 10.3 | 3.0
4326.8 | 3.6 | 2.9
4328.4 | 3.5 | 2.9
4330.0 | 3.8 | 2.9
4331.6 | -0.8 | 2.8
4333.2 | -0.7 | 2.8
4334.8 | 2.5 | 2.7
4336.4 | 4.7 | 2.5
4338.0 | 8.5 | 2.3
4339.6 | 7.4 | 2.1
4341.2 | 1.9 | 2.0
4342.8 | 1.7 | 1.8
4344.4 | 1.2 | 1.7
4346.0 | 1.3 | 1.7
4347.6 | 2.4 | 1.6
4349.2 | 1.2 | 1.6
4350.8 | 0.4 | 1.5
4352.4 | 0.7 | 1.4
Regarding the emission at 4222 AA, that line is [O II]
